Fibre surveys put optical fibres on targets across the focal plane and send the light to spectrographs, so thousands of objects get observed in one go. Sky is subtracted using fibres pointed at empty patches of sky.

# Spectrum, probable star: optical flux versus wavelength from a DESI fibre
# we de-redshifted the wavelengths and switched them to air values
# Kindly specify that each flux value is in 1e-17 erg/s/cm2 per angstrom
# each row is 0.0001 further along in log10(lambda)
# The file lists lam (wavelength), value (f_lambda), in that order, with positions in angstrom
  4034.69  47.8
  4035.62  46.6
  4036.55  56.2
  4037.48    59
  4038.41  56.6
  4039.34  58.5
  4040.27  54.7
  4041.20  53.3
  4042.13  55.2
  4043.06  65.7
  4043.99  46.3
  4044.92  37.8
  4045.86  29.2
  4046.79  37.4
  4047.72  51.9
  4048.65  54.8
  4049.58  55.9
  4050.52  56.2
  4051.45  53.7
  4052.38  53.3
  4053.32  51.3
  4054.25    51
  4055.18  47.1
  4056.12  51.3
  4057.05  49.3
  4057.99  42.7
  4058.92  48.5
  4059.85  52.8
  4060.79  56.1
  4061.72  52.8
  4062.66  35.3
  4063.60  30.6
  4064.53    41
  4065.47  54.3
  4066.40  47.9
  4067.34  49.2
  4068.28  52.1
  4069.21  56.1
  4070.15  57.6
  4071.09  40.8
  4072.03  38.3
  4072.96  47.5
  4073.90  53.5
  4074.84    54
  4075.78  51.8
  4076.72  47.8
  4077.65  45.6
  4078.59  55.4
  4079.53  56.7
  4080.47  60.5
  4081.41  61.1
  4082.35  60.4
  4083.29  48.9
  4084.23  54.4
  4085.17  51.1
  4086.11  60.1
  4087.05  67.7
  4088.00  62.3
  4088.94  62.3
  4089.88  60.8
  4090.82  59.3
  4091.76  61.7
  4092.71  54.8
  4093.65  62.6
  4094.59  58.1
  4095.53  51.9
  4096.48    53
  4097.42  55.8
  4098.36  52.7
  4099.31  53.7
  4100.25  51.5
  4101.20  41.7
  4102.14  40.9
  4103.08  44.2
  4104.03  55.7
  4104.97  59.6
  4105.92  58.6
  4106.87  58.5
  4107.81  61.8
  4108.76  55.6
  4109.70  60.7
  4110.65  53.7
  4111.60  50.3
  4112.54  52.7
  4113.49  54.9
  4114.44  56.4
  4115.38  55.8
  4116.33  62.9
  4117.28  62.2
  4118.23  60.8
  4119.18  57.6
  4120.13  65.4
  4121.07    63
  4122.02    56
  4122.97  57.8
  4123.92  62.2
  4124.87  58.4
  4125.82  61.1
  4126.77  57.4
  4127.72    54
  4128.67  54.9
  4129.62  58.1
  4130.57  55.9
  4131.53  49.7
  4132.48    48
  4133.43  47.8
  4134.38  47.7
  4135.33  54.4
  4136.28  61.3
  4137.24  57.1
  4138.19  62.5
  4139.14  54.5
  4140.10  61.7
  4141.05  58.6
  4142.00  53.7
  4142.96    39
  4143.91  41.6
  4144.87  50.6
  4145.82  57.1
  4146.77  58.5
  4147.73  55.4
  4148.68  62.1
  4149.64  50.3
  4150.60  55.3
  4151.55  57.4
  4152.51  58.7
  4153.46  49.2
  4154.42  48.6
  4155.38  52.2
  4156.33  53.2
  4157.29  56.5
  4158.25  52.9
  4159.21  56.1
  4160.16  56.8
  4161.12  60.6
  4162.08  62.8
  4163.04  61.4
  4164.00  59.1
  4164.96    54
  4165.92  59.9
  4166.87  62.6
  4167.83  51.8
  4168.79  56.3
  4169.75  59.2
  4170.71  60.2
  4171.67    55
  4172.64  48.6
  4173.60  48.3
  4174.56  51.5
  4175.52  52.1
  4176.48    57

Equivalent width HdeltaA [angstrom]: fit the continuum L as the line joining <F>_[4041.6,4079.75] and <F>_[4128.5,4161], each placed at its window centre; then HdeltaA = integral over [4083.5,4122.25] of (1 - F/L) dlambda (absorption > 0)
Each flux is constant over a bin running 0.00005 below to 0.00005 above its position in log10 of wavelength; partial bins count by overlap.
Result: -3.7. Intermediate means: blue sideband 49.1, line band 56.6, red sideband 54.1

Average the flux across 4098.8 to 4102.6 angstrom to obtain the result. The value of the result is 47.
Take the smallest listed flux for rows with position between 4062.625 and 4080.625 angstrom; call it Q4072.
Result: 30.6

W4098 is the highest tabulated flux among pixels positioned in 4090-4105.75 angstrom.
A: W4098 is 62.6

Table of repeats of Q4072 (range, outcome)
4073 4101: 45.6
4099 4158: 39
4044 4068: 29.2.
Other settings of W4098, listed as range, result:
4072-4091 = 67.7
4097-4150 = 65.4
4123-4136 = 62.2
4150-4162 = 60.6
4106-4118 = 62.9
